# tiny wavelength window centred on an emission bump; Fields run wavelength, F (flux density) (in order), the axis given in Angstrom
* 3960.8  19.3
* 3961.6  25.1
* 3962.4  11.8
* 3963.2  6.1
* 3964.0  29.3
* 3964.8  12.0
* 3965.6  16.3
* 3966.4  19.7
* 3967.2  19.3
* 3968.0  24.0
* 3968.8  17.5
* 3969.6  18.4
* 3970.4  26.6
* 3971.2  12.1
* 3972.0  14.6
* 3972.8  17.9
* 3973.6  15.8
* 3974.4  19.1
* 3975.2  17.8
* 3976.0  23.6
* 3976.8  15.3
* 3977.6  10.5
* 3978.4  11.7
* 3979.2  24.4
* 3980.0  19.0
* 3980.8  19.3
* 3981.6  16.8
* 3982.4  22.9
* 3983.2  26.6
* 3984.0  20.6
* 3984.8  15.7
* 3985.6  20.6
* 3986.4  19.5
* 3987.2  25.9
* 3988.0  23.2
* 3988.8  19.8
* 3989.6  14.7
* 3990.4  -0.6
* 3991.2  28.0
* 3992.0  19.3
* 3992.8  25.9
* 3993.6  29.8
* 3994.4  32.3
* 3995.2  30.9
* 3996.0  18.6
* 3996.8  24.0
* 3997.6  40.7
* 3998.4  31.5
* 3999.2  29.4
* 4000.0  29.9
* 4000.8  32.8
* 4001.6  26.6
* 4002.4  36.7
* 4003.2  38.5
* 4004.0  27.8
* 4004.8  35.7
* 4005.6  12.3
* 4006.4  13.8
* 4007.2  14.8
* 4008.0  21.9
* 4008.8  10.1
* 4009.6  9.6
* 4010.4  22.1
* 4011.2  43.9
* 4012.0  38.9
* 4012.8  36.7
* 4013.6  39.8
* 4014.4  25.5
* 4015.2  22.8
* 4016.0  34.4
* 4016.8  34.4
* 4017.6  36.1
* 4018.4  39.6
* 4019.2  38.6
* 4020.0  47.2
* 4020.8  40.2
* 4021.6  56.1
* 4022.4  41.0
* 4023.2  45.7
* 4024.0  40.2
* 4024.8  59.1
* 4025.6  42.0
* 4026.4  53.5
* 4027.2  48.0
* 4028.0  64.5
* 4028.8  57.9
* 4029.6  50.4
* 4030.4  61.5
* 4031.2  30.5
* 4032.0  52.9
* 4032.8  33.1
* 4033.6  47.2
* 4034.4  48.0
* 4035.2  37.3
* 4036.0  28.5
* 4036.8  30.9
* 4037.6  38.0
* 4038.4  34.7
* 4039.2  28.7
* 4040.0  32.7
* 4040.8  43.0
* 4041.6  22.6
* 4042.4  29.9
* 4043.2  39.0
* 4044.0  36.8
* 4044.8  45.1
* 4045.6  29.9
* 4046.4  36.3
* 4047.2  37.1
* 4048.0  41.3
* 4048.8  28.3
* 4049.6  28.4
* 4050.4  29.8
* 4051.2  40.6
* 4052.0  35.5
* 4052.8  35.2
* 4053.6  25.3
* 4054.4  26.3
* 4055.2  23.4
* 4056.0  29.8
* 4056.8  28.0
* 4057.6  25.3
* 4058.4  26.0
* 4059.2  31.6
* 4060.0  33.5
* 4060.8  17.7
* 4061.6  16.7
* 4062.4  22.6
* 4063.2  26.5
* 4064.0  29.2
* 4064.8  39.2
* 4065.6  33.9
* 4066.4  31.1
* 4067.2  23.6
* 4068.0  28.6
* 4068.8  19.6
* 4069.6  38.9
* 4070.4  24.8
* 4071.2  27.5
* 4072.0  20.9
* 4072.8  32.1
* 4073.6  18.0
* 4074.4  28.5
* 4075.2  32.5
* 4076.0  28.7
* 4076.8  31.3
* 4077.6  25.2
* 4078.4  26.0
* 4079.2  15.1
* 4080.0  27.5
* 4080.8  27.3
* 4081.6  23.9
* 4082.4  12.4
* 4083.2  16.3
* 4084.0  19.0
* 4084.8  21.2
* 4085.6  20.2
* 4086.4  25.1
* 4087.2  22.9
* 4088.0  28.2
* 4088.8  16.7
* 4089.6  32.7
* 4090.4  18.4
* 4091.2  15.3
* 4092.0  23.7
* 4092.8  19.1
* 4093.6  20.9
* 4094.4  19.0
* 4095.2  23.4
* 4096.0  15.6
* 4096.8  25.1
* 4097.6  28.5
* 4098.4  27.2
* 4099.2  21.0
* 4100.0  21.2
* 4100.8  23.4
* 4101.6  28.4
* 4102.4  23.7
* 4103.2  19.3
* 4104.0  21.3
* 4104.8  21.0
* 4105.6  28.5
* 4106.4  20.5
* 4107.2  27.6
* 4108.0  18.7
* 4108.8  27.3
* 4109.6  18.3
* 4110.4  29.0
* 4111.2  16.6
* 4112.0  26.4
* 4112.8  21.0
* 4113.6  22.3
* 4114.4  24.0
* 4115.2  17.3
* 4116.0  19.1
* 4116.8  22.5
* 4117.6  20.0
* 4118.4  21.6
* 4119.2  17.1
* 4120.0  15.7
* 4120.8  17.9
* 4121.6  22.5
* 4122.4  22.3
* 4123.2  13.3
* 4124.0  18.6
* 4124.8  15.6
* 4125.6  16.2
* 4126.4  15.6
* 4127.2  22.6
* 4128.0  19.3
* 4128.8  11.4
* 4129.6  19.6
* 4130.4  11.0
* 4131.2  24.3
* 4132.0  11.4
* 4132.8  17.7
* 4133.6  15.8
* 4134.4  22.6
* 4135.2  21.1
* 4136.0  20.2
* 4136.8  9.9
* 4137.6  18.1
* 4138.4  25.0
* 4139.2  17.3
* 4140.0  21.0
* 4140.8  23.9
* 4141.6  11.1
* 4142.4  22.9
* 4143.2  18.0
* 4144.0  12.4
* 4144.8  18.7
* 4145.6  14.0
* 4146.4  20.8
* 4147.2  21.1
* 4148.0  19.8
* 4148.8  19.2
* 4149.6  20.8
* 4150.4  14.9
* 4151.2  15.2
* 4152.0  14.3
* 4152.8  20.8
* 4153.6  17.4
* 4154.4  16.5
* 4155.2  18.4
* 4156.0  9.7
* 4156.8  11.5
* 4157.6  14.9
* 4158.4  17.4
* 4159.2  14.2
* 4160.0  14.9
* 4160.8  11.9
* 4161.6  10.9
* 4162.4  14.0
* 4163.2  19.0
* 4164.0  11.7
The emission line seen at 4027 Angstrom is Lyman alpha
